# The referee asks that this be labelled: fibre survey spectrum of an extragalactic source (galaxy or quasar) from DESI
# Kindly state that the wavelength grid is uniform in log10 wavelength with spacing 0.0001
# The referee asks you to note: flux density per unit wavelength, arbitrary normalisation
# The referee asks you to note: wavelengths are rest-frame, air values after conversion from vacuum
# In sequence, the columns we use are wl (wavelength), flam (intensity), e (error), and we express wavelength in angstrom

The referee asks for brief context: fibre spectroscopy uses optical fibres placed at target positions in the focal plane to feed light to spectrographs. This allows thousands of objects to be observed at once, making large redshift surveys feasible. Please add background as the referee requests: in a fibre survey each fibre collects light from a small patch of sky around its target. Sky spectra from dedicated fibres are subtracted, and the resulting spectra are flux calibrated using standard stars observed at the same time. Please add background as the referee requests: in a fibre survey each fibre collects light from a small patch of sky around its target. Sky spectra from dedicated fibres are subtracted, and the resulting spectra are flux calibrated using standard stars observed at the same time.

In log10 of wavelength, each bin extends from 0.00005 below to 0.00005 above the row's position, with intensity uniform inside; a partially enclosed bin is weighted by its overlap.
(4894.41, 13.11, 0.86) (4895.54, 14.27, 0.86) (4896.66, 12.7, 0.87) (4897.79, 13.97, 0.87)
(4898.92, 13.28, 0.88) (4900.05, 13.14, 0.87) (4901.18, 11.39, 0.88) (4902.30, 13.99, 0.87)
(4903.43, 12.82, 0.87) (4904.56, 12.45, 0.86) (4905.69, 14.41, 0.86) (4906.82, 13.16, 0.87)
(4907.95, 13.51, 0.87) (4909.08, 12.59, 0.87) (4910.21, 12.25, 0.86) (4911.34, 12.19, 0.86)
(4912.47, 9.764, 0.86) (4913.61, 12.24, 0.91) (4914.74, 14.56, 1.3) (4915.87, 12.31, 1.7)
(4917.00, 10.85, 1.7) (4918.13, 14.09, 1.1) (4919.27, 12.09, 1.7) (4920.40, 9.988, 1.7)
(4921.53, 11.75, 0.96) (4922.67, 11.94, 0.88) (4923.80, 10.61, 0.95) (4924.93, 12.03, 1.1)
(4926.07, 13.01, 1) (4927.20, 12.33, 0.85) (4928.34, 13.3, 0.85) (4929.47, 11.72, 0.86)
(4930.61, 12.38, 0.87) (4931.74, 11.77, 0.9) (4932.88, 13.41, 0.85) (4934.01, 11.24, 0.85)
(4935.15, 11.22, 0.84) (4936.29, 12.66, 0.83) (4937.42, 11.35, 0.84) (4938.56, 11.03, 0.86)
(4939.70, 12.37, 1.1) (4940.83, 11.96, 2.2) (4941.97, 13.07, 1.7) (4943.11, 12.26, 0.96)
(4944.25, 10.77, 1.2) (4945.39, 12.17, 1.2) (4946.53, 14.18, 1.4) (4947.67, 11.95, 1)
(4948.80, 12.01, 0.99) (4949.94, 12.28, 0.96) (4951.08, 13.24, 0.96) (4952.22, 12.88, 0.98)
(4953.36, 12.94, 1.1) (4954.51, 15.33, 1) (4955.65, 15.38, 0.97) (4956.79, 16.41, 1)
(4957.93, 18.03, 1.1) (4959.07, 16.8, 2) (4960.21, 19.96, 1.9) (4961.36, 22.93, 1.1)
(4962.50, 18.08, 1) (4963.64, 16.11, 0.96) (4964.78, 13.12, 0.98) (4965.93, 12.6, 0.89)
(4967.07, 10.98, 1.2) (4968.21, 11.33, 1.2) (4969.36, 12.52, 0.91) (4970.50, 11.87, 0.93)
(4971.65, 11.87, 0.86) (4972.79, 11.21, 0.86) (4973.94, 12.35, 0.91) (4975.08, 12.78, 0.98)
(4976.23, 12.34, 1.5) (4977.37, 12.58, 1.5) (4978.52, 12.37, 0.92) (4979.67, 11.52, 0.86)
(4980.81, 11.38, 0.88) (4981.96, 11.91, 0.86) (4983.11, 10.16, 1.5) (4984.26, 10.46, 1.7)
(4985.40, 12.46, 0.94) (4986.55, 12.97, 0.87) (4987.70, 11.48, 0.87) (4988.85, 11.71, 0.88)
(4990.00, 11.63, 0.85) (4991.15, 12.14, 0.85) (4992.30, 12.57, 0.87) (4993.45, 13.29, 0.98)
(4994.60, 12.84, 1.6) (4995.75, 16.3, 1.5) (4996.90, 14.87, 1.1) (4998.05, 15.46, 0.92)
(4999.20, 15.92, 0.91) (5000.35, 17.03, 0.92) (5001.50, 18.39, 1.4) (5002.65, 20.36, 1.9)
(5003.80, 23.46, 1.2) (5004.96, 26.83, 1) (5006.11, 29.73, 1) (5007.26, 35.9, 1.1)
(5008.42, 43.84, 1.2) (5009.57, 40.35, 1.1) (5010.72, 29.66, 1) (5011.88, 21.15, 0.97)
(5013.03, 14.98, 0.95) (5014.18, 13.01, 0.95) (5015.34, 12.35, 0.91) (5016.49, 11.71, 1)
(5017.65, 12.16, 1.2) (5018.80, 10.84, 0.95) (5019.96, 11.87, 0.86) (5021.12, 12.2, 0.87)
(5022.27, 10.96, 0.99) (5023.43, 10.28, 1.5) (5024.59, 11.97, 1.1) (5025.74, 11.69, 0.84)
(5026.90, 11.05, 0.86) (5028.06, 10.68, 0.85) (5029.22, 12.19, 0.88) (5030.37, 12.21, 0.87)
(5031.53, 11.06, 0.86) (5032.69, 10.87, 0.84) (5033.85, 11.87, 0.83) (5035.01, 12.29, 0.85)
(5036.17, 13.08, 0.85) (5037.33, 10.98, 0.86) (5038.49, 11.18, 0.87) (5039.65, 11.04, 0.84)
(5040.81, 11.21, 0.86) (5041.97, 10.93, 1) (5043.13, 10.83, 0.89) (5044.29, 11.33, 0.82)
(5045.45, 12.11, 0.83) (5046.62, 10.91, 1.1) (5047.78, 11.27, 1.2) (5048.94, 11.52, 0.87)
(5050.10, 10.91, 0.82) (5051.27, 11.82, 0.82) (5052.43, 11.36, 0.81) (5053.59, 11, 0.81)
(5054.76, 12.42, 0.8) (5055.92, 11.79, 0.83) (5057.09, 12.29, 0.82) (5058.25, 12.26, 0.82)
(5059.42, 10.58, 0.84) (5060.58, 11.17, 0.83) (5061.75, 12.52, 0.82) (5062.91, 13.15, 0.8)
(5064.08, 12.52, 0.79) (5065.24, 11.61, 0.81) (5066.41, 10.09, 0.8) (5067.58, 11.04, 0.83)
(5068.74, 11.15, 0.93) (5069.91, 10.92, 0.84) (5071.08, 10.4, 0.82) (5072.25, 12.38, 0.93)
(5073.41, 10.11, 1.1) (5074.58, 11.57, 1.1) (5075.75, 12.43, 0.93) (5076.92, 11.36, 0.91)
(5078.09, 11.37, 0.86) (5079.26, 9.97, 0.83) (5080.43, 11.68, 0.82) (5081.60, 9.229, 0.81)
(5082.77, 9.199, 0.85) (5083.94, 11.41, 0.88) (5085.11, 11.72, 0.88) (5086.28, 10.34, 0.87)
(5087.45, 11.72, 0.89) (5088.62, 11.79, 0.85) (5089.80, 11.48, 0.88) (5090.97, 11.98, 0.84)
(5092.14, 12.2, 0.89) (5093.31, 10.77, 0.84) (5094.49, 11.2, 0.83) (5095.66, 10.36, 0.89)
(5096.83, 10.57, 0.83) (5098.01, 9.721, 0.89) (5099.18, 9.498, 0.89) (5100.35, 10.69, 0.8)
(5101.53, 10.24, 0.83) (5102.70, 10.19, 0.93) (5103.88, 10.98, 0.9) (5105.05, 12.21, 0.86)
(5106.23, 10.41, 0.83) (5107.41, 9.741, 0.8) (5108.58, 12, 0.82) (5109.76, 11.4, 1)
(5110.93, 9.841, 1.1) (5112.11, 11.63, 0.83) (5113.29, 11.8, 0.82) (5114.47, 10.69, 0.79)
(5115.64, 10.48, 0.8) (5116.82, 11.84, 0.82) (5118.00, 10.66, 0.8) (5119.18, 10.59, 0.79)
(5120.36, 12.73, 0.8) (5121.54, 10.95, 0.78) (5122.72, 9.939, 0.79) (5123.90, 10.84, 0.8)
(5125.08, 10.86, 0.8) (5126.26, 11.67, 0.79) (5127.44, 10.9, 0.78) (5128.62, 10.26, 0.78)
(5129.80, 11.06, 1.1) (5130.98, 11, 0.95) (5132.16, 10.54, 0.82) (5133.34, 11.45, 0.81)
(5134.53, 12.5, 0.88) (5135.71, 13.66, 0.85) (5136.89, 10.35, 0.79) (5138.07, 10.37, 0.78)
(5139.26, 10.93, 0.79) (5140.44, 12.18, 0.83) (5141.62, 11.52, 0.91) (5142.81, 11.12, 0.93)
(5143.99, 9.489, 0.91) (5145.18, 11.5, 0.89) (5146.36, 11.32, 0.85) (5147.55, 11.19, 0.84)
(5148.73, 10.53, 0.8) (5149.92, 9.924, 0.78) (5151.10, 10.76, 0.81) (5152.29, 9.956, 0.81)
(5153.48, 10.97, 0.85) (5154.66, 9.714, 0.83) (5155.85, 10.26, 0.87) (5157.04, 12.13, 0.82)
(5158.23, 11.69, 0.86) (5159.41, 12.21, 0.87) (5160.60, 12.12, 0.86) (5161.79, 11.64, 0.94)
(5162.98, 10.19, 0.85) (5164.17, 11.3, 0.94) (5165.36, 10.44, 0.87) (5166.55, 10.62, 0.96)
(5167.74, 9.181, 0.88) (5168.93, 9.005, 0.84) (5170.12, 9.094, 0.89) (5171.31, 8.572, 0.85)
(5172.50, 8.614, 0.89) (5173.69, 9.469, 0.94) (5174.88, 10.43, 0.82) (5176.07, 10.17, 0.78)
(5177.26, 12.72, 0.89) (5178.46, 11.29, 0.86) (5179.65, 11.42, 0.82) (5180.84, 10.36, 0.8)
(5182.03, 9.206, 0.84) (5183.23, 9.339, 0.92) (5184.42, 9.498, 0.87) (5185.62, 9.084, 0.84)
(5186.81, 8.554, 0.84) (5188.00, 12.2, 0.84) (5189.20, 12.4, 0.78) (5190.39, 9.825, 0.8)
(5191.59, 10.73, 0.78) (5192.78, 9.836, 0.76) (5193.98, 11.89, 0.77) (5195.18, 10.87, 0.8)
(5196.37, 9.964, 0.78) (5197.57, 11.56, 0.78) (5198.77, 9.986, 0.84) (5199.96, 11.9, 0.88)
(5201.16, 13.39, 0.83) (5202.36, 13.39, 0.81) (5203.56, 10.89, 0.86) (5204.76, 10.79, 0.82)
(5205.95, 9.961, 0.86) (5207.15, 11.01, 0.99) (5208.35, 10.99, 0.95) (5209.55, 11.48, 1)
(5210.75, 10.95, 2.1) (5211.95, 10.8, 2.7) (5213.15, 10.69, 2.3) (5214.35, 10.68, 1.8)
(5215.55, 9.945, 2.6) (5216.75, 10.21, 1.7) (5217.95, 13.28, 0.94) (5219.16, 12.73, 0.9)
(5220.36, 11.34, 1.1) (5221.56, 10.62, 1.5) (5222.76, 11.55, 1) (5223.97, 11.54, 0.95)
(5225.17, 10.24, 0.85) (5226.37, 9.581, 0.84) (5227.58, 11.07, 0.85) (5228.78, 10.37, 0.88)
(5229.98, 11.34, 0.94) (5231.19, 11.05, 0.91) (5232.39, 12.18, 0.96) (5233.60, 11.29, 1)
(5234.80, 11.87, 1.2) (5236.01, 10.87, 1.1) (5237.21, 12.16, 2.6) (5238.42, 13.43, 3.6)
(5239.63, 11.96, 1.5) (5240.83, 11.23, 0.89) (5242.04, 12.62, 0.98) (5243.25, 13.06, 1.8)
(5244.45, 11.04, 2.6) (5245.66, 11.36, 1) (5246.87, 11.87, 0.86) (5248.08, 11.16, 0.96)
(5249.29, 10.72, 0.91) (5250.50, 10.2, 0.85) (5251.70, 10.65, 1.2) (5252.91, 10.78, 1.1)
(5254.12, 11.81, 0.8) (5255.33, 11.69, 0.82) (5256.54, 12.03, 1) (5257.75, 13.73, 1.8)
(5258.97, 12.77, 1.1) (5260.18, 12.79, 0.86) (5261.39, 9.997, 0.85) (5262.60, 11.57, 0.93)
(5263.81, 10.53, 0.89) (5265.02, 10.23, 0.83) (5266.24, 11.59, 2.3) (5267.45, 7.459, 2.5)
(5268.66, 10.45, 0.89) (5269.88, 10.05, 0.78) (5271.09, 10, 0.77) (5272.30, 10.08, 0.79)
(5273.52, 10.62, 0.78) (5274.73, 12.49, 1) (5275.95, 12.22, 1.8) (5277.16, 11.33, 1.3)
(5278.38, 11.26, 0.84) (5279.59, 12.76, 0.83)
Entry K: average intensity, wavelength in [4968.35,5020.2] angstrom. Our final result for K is 16.3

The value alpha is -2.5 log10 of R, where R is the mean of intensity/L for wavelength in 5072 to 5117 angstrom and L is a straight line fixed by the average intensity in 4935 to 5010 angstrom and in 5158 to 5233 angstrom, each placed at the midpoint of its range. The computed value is 0.17 mag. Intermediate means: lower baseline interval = 15.3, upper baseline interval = 10.8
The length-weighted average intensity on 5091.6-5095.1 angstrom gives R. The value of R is 11.4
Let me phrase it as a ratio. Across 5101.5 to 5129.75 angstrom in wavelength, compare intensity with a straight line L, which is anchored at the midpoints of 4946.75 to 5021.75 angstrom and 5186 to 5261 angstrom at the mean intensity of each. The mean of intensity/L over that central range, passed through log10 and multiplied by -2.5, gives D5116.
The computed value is 0.213 mag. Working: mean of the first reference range 15.8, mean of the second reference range 11.3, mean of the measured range 11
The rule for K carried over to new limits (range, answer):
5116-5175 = 10.8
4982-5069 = 14.3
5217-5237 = 11.3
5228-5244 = 11.8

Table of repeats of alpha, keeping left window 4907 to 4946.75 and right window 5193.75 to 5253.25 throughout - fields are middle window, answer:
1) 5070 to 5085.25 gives 0.07 mag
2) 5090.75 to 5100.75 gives 0.09 mag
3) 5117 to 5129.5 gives 0.06 mag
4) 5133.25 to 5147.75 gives 0.02 mag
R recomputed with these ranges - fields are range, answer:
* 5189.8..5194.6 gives 10.6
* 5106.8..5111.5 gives 10.8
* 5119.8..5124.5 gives 11.1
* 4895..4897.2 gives 13.5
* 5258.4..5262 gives 11.9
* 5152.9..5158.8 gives 10.9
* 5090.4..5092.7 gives 12.1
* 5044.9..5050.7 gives 11.3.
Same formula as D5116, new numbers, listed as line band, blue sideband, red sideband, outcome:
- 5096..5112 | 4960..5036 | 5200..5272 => 0.26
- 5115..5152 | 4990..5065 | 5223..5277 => 0.18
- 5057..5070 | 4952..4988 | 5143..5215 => 0.06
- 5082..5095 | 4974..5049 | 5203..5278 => 0.20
